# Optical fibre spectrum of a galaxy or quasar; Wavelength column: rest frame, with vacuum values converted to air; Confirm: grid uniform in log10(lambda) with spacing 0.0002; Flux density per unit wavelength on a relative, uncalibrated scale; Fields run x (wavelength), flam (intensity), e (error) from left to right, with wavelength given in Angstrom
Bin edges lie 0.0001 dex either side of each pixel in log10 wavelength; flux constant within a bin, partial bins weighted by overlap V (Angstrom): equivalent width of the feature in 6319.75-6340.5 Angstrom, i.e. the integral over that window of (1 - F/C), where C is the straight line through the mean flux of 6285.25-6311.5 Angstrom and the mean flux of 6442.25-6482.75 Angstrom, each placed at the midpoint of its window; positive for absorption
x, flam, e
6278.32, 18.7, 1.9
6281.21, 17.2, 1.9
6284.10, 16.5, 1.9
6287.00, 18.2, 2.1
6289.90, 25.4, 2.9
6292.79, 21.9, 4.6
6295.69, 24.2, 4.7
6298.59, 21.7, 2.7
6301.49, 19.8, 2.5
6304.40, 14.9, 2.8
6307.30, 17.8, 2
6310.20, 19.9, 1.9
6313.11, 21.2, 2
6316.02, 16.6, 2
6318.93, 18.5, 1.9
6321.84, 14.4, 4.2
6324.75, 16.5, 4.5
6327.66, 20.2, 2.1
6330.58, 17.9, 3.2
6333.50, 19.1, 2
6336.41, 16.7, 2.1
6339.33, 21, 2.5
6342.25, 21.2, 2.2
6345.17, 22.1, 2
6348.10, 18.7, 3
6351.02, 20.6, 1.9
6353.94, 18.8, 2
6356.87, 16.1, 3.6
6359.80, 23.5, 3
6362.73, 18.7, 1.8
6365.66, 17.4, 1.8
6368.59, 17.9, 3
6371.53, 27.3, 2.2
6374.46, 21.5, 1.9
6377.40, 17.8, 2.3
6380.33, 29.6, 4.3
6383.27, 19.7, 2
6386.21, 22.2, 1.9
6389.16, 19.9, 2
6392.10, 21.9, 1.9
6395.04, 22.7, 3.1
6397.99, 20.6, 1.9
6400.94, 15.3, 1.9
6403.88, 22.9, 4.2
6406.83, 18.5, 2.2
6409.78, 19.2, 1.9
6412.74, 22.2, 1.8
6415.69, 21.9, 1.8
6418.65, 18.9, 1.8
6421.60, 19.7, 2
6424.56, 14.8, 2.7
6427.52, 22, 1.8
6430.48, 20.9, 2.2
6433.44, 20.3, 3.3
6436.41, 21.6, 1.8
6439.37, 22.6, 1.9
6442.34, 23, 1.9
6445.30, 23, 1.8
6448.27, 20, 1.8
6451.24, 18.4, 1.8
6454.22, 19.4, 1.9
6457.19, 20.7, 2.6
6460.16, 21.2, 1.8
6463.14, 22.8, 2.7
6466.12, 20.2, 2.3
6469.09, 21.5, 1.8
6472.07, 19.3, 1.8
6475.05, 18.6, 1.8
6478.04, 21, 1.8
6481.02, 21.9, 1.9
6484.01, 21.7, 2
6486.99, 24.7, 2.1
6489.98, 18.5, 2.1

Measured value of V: 2.5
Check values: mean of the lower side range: 20.4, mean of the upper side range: 20.7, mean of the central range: 17.9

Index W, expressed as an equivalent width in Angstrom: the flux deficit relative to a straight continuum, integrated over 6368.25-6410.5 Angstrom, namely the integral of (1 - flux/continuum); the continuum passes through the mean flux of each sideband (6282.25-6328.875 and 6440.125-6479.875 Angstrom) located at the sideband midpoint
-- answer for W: -2.6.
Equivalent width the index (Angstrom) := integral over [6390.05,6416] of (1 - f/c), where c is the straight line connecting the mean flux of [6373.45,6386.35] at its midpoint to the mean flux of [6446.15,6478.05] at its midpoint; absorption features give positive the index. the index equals 1.4 Angstrom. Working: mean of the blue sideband 22.2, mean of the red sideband 20.3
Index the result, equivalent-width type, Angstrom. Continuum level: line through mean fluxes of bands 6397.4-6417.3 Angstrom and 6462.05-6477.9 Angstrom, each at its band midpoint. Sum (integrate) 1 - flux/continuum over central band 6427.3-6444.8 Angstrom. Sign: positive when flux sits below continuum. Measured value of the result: -1.3 Angstrom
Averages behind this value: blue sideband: 20.1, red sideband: 20.5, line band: 21.8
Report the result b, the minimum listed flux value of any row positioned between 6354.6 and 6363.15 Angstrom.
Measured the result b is 16.1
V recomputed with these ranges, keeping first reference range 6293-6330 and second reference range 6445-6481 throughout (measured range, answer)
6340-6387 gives -3.3 Angstrom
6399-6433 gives 0.5 Angstrom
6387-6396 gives -0.8 Angstrom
